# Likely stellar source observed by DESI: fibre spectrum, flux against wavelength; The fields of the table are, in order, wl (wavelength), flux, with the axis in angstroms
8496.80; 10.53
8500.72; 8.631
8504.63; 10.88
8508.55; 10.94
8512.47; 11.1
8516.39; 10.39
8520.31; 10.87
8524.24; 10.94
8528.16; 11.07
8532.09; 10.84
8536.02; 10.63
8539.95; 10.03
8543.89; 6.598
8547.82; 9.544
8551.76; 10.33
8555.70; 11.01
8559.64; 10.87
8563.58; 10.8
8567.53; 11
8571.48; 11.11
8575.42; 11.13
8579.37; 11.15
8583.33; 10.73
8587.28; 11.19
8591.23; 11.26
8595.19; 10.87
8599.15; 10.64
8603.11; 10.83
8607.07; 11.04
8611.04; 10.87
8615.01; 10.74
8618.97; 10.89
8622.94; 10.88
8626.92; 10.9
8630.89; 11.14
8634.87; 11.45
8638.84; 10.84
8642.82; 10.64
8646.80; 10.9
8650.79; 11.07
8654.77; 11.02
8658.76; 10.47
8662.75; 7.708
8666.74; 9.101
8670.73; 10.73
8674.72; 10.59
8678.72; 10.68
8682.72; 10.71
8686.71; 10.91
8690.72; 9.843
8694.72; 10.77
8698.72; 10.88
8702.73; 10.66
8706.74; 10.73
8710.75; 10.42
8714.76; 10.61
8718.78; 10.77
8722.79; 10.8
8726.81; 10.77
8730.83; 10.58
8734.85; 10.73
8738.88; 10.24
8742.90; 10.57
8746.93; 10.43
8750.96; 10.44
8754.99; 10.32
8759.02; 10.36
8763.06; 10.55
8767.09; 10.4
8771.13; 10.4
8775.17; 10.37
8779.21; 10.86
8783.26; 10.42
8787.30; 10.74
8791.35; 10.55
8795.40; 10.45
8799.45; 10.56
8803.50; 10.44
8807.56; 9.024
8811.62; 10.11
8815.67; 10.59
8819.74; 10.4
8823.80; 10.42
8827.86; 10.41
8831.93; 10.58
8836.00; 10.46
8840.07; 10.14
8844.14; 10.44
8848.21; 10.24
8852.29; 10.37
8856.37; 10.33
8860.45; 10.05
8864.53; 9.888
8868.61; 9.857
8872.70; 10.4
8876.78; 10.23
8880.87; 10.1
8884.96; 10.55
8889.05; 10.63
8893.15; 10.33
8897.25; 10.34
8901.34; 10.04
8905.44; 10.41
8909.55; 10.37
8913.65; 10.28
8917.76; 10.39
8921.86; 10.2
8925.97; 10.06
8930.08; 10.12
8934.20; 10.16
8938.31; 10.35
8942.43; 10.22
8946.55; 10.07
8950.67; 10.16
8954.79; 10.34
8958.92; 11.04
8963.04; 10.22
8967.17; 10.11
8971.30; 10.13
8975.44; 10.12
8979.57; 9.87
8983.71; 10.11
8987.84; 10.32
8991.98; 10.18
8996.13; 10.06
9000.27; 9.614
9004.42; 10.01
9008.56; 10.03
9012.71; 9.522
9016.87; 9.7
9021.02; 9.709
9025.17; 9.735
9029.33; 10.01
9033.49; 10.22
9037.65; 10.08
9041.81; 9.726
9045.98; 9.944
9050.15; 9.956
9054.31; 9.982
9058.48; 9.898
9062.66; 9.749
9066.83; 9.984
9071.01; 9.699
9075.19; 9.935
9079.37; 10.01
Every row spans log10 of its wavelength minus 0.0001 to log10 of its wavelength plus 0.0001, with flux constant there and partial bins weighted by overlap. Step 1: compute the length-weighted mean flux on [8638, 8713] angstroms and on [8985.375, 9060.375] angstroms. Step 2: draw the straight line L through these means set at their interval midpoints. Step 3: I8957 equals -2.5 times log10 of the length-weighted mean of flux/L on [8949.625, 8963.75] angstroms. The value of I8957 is -0.05 mag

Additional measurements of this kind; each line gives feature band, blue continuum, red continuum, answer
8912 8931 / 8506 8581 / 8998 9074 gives -0.021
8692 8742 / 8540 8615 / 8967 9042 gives -0.027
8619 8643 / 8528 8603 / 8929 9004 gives -0.050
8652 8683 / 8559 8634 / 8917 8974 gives 0.072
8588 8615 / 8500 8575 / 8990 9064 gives -0.055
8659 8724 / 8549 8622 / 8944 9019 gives 0.032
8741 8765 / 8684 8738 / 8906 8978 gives 0.014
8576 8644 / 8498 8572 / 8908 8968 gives -0.060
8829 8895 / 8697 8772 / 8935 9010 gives 0.006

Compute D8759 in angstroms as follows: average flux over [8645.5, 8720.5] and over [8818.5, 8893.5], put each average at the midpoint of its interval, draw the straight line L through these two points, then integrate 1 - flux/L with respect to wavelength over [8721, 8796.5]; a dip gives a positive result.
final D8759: -1.0 angstroms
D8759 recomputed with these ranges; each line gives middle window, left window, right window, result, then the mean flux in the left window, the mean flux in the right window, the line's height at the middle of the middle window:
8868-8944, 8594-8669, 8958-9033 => -0.8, 10.6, 10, 10.2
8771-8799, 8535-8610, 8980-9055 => -0.8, 10.6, 9.94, 10.3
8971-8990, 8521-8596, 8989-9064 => -0.3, 10.6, 9.9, 9.97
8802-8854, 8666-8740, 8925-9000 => 0.6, 10.6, 10.2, 10.4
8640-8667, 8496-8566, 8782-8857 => 0.3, 10.3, 10.4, 10.3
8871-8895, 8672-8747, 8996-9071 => -0.4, 10.6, 9.88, 10.2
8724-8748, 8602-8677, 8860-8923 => -0.2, 10.6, 10.3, 10.5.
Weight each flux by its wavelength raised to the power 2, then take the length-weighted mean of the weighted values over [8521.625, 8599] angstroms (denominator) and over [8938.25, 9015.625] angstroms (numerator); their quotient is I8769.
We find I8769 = 1.05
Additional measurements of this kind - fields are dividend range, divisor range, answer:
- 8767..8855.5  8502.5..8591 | 1.04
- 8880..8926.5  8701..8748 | 1.01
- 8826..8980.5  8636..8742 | 1.02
